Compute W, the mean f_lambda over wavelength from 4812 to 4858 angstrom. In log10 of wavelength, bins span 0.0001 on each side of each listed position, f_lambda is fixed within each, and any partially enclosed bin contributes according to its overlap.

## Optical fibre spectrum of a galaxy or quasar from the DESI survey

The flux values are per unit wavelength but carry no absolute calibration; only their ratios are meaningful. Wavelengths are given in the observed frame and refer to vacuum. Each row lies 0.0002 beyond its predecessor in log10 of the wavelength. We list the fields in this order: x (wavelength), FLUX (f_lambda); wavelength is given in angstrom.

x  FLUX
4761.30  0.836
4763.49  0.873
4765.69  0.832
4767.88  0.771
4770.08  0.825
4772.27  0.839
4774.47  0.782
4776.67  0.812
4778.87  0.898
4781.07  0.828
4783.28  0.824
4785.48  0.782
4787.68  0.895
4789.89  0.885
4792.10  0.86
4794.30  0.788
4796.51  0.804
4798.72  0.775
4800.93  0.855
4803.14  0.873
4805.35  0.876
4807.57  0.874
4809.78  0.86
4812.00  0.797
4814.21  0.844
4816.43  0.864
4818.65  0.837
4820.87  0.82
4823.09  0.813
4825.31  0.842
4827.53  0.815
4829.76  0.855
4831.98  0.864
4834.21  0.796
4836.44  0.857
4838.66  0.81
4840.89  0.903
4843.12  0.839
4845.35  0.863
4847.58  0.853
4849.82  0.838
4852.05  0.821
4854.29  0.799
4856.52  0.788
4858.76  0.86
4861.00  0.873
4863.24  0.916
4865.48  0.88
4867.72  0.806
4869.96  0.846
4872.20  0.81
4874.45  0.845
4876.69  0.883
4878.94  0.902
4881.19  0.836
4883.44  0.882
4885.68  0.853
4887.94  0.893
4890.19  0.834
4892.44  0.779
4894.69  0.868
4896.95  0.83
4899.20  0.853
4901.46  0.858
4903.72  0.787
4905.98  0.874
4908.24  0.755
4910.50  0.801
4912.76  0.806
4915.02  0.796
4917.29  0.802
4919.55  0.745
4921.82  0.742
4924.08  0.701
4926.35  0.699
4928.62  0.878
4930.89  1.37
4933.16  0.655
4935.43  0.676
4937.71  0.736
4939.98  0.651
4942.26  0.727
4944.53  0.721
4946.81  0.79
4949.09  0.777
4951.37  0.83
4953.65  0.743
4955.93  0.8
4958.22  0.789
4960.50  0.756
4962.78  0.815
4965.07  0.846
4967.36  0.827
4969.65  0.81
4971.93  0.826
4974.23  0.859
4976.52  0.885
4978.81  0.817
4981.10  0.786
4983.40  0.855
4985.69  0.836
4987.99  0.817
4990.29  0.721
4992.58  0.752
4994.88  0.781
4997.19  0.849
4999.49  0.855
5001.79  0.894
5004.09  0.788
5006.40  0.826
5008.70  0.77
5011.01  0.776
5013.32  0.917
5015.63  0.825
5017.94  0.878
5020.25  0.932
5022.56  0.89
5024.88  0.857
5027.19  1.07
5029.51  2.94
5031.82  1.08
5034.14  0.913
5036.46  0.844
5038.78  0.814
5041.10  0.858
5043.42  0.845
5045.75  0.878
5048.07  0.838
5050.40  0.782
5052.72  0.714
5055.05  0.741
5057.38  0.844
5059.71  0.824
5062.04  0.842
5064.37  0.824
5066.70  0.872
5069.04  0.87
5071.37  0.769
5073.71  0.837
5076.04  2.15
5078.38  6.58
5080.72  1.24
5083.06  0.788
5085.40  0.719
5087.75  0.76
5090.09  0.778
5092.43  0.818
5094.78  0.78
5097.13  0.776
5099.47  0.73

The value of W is 0.835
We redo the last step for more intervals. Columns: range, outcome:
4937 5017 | 0.802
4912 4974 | 0.79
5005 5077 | 0.958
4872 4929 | 0.819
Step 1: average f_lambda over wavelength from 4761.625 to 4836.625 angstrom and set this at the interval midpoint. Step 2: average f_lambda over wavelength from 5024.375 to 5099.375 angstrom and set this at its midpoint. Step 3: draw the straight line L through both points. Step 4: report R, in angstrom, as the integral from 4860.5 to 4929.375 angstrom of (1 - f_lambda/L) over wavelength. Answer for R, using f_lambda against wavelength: 8.43 angstrom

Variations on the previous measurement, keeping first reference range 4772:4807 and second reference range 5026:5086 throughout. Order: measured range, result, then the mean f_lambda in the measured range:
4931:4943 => 3.4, 0.746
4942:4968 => 6.9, 0.786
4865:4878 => 1.5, 0.844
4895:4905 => 1.6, 0.835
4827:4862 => 2.9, 0.84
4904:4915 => 2.2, 0.806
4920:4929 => 2.5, 0.744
